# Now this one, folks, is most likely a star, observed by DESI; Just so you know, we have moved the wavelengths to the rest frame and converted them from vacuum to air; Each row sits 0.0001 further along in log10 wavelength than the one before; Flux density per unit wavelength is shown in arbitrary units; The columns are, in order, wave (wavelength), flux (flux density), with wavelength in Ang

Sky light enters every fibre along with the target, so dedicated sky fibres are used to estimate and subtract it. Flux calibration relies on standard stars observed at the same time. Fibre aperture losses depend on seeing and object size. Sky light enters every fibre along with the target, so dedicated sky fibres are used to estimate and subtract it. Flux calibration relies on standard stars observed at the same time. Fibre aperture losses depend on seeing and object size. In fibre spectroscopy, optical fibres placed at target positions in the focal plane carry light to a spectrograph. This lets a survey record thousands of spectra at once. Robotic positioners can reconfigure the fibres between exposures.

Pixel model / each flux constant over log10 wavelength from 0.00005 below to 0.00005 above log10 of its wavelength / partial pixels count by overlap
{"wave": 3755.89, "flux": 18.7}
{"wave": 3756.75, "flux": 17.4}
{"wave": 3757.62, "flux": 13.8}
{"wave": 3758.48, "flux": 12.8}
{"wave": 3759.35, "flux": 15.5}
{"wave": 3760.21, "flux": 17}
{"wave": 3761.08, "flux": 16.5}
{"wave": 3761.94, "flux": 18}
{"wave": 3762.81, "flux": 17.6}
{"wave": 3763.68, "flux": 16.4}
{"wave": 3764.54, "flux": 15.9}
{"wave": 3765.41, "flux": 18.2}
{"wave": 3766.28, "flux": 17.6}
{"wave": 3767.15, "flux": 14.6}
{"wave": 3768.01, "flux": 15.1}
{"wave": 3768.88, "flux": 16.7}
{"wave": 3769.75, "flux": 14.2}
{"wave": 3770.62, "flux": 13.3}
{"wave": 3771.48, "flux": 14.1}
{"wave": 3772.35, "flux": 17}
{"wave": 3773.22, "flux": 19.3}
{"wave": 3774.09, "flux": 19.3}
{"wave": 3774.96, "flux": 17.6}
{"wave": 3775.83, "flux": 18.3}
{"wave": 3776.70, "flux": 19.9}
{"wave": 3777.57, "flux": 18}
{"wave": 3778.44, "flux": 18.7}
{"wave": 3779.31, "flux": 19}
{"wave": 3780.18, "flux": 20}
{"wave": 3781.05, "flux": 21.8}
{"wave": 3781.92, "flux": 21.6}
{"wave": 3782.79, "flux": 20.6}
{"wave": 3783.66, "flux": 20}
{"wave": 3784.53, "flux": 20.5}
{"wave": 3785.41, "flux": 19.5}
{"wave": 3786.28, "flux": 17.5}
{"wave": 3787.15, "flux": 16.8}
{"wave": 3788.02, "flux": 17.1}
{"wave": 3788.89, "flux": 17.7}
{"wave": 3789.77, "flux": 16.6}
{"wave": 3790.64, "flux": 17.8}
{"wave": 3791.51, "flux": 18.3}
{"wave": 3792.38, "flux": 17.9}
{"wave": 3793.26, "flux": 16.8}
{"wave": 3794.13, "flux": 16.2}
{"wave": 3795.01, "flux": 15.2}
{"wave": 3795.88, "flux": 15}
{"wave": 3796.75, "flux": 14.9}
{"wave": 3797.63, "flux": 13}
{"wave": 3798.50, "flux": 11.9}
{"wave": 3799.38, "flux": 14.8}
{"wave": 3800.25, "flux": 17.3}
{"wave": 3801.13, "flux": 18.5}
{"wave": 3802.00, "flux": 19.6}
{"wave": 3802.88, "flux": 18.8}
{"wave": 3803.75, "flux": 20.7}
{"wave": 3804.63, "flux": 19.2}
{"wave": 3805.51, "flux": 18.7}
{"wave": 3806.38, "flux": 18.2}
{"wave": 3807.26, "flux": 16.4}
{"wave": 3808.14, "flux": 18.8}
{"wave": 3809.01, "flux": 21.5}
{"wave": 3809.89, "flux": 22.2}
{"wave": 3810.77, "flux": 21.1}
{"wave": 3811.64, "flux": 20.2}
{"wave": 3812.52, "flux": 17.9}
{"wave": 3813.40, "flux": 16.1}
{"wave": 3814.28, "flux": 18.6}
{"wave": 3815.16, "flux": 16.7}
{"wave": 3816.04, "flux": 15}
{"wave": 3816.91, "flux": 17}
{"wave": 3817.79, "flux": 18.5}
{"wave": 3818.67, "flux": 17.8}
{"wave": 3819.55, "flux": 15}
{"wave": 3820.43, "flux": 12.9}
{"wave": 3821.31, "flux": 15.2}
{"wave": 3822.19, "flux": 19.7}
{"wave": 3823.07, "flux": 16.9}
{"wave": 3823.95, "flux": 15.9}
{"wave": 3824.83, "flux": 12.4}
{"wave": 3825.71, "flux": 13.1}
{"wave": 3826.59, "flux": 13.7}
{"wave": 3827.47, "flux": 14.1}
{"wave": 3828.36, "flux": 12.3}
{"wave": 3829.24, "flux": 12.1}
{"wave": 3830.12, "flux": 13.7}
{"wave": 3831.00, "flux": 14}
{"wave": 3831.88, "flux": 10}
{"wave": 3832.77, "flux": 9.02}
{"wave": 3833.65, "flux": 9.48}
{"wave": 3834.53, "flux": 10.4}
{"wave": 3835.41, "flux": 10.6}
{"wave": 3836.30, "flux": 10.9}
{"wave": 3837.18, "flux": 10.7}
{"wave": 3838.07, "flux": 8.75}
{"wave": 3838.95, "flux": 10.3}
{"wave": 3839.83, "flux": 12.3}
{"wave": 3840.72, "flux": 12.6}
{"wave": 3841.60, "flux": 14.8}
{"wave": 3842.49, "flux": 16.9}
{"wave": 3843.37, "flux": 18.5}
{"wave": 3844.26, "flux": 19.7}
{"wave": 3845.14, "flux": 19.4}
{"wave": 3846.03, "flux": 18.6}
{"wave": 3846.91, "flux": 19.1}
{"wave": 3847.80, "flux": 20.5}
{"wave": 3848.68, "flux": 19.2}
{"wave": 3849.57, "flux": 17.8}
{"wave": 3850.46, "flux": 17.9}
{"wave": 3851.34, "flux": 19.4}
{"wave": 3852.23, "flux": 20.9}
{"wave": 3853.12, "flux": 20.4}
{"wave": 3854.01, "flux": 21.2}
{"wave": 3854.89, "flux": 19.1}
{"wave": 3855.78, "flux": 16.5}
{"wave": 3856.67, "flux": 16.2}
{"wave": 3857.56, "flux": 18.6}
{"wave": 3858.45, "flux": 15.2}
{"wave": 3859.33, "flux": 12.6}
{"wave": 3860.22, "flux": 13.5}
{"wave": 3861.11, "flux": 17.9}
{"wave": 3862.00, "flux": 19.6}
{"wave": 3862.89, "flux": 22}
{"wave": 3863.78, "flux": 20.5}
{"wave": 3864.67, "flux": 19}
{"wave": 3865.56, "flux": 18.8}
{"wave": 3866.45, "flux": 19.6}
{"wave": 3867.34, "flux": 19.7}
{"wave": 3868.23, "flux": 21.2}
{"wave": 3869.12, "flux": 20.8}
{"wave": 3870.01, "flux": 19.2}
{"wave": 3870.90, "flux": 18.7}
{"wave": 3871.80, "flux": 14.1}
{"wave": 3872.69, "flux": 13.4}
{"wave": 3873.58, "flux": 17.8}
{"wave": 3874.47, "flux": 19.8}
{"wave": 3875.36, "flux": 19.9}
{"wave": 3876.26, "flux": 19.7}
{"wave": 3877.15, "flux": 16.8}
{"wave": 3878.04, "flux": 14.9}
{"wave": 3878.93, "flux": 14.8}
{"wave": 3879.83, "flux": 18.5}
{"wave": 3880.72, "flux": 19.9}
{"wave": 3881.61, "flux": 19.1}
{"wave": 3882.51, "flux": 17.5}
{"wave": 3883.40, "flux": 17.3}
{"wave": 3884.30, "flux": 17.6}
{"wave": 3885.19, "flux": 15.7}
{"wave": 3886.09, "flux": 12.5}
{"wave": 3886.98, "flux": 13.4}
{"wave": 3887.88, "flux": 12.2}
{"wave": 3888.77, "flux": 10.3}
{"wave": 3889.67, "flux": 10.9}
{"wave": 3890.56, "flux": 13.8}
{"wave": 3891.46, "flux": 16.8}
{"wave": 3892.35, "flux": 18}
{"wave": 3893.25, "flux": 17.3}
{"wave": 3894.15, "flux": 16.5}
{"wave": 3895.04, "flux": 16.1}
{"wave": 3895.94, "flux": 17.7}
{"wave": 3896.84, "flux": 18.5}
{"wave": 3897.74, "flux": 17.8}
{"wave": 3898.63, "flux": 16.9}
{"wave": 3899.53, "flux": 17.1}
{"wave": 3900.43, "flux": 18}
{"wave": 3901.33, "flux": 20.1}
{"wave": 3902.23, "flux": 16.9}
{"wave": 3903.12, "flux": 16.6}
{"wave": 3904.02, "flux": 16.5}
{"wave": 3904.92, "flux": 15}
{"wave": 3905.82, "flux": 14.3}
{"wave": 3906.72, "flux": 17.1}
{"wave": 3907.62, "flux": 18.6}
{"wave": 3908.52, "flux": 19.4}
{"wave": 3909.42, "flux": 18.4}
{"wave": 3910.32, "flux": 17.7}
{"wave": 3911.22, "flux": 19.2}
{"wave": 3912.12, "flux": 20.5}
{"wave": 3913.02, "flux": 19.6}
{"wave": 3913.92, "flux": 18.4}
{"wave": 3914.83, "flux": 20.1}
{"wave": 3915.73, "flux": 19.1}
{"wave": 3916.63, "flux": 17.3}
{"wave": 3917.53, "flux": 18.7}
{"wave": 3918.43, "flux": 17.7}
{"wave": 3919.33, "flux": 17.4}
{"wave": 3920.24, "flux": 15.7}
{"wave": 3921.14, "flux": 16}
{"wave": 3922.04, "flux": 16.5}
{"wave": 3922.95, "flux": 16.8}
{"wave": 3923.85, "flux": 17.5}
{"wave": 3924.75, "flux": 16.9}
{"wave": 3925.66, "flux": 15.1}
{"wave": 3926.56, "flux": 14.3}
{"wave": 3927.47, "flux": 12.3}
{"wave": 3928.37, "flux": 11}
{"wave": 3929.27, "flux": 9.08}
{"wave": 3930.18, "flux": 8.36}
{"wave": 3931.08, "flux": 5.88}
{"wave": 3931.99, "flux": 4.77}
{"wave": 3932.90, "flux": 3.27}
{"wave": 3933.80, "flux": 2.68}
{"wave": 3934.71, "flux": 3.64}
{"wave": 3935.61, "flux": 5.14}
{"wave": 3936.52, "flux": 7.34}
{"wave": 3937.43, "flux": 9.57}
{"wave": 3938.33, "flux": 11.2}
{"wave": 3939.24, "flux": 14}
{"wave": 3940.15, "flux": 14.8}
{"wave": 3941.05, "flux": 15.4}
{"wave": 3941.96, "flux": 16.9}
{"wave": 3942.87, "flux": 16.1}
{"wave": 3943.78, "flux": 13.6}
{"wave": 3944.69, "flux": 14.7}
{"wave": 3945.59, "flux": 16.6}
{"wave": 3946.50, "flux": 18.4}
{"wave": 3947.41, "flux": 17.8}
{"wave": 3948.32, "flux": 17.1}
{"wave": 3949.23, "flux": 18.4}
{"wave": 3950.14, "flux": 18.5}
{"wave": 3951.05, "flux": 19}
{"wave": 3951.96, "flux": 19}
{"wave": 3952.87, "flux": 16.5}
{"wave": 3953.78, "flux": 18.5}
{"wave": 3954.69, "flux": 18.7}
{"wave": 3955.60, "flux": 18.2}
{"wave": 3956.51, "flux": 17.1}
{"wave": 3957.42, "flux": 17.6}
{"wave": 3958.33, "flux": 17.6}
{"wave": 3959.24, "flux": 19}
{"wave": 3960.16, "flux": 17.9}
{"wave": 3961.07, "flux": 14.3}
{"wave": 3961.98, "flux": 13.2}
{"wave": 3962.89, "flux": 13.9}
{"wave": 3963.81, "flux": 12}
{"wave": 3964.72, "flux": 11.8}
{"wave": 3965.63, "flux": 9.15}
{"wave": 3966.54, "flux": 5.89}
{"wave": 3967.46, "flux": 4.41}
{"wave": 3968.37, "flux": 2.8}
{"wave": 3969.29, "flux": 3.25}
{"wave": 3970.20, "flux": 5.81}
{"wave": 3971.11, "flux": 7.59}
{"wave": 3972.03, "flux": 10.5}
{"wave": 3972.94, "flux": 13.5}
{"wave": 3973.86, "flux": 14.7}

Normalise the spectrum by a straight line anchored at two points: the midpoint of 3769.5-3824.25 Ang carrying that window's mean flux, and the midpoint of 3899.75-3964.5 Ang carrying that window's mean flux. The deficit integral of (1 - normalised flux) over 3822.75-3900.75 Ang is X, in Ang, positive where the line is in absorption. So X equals 1.3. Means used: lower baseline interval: 17.7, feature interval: 16.2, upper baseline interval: 15.3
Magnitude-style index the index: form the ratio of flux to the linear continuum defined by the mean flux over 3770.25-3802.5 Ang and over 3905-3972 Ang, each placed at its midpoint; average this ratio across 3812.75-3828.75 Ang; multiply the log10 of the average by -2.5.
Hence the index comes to 0.080 mag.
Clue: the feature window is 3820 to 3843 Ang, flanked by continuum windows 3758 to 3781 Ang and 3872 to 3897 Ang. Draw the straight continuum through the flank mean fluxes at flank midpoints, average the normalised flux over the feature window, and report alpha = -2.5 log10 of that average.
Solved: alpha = 0.28 mag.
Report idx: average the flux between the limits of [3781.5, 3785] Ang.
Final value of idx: 20.6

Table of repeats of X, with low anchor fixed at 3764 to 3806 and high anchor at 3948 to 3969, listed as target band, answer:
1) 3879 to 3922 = -3.8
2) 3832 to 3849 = 2.5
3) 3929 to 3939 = 5.6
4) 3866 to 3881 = -1.9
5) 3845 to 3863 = -2.1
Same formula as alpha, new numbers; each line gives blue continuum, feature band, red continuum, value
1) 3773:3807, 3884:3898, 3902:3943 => -0.01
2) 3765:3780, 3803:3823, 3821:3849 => -0.18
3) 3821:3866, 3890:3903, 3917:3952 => -0.19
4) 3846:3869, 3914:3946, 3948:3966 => 0.29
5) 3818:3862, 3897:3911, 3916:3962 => -0.18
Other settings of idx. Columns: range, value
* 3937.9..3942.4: 14.5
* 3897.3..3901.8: 18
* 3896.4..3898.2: 18.2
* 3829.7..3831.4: 13.9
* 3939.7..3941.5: 15.2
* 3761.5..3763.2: 17.8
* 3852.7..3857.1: 18.7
